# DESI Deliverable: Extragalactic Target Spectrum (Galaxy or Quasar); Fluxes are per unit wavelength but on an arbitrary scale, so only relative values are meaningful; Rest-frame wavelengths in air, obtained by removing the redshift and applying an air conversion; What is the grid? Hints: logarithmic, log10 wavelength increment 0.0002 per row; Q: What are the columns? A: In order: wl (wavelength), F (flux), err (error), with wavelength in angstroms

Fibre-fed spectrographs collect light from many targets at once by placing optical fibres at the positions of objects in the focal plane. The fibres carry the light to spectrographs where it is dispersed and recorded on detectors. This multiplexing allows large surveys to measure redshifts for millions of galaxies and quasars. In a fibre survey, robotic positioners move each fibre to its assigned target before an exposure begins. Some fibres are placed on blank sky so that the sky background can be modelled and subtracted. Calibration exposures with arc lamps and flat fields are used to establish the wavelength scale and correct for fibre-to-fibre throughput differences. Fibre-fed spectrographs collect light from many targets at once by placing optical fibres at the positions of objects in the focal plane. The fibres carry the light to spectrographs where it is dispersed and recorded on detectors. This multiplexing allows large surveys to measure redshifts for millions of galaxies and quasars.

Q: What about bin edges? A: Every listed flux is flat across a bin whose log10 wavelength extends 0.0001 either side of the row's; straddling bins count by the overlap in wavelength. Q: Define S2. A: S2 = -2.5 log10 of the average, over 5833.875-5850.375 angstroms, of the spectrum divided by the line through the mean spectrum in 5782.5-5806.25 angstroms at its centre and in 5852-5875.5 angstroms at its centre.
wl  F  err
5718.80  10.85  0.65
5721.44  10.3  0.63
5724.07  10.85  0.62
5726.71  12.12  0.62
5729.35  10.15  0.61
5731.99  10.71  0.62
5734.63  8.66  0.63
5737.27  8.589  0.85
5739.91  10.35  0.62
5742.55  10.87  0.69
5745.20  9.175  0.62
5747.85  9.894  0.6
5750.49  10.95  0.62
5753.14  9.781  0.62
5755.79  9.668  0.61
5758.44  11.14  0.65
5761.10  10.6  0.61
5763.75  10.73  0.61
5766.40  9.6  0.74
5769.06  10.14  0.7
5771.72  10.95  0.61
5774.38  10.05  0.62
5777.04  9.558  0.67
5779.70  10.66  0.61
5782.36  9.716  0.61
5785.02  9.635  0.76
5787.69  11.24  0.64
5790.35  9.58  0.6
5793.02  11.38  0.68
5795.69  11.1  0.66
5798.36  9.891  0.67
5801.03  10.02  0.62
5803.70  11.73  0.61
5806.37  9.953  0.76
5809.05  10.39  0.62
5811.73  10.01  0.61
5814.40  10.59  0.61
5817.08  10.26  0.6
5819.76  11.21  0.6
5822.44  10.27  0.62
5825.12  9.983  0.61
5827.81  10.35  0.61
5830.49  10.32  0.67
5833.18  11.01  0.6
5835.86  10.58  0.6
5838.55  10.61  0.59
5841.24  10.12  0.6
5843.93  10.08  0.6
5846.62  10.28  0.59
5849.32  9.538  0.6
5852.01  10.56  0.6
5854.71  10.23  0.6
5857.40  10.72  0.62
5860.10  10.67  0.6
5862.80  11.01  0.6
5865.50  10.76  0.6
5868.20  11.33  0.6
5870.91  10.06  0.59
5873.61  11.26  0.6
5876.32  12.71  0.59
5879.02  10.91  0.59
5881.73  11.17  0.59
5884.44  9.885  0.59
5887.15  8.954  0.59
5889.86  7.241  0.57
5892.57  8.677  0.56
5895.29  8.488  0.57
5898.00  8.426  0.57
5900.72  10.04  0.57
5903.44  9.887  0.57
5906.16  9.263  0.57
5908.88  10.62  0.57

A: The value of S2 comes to 0.05 mag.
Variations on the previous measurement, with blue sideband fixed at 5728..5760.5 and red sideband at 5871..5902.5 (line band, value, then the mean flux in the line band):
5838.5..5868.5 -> -0.06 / 10.5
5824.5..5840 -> -0.06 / 10.5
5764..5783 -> -0.02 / 10.1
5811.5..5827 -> -0.05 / 10.4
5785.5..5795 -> -0.07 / 10.7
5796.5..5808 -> -0.05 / 10.4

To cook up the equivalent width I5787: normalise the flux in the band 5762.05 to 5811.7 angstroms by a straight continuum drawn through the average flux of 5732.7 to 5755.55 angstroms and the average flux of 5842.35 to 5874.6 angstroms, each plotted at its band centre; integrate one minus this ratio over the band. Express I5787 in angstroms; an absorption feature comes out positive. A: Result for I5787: -1.3 angstroms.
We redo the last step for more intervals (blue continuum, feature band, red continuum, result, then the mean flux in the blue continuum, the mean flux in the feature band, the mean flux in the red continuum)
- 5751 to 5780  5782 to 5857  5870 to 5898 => -2.3 angstroms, 10.3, 10.4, 9.86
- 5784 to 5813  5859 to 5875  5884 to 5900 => -3.1 angstroms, 10.5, 10.9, 8.6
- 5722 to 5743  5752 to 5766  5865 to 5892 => -0.1 angstroms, 10.3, 10.3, 10.4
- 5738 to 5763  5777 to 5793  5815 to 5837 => 0.2 angstroms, 10.2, 10.2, 10.5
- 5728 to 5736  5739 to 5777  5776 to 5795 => -0.7 angstroms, 9.84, 10.3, 10.3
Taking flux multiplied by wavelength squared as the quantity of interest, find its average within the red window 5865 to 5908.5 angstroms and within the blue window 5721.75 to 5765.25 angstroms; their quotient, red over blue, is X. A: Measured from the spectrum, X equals 1.02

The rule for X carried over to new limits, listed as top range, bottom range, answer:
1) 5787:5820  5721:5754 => 1.06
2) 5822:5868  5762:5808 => 1.03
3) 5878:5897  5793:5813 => 0.91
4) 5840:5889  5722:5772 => 1.07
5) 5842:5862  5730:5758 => 1.08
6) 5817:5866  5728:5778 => 1.07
